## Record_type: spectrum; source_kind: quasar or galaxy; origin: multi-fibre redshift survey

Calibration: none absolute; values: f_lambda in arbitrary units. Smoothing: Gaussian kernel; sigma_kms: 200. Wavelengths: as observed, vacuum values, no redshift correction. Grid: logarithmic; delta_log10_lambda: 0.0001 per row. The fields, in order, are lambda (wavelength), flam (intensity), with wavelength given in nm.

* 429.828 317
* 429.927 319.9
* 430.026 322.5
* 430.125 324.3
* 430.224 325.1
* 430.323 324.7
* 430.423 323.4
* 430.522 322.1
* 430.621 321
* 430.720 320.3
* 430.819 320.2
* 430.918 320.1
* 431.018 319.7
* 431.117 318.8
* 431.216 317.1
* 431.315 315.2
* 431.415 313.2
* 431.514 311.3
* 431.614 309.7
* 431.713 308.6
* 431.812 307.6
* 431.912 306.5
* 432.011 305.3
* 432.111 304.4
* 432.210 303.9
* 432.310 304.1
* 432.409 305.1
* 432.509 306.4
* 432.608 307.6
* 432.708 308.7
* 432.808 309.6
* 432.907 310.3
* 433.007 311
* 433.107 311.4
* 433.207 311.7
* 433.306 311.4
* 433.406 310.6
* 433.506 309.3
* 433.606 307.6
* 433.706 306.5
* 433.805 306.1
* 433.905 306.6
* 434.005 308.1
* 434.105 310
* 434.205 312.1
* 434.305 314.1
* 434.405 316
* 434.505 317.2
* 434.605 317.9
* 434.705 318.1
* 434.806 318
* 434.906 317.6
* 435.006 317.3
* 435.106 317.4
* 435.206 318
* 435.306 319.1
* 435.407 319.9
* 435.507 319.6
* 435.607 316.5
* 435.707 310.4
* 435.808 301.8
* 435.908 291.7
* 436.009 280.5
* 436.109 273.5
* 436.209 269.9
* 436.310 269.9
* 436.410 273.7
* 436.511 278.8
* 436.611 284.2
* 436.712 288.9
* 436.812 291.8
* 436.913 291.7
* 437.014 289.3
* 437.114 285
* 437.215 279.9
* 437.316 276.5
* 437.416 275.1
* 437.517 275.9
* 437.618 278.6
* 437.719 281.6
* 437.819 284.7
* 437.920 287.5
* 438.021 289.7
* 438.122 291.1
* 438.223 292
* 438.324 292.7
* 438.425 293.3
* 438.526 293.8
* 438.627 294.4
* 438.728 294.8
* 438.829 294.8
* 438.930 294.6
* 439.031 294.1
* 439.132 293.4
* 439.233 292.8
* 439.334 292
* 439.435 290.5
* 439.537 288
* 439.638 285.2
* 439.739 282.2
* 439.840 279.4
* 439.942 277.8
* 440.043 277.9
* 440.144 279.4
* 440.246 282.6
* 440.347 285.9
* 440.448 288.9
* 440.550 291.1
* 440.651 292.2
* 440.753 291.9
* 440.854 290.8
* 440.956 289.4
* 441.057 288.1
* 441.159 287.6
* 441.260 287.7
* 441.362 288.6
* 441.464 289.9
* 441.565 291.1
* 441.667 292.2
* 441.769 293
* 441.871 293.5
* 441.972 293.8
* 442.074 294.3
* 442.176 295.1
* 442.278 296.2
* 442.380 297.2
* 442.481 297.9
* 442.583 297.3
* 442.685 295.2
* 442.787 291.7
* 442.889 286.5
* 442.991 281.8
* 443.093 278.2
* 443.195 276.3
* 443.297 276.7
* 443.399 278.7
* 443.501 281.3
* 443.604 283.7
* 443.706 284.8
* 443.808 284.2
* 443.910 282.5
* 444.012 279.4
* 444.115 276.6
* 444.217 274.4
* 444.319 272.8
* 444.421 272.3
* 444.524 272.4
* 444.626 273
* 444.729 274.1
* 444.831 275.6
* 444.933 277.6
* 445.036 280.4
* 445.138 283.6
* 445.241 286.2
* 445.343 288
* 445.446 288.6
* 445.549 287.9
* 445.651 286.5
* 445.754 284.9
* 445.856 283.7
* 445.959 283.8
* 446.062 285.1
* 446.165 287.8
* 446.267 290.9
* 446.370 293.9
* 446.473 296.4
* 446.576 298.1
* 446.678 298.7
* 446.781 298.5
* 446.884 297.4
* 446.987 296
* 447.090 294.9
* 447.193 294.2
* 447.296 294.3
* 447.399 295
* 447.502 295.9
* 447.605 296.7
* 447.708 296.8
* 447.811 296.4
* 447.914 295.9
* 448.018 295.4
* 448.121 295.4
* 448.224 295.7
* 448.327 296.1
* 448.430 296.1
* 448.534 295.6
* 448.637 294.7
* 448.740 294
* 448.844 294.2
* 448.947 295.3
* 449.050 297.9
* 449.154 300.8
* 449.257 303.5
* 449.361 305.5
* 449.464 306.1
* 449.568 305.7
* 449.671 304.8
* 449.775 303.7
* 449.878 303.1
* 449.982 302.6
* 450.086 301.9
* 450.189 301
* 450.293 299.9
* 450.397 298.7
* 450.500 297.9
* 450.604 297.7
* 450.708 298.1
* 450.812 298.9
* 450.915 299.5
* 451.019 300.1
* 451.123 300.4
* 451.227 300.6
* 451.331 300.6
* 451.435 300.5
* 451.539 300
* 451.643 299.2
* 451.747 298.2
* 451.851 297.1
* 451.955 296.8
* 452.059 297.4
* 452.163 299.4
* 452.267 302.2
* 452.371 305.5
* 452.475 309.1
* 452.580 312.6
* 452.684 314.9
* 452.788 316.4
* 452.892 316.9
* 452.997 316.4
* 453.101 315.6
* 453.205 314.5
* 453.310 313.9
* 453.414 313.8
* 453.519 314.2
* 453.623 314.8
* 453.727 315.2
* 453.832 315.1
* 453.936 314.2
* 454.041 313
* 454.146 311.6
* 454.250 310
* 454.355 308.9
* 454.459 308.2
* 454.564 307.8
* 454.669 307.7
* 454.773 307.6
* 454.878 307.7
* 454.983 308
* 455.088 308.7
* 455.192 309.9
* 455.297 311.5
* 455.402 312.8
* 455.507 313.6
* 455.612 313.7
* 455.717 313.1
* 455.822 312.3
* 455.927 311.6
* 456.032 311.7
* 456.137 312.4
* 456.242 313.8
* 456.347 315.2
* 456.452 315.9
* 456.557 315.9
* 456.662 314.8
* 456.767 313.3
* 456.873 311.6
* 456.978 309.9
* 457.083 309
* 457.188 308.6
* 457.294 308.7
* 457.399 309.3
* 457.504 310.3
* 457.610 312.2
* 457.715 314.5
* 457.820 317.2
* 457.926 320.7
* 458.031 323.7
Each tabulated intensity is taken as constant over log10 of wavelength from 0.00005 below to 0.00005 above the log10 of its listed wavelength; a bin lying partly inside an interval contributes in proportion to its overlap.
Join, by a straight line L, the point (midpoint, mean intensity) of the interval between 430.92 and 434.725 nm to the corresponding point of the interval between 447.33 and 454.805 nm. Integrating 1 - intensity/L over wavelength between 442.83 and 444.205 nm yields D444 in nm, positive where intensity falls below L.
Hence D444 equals 0.12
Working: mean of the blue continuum 311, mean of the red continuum 303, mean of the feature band 281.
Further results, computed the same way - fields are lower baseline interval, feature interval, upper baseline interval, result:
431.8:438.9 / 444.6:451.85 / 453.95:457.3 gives 0.29 nm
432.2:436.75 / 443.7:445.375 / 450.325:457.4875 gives 0.16 nm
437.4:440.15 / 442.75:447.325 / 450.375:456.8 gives 0.18 nm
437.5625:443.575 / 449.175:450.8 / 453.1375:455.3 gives 0.01 nm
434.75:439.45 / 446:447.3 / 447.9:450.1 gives 0.02 nm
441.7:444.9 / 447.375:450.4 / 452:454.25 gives 0.01 nm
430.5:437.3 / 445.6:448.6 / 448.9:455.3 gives 0.12 nm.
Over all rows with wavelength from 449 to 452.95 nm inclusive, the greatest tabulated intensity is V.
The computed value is 316.9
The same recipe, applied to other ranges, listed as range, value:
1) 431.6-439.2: 319.9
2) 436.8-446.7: 298.7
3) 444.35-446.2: 288.6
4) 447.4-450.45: 306.1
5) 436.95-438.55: 293.8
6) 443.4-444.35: 284.8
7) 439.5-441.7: 292.2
